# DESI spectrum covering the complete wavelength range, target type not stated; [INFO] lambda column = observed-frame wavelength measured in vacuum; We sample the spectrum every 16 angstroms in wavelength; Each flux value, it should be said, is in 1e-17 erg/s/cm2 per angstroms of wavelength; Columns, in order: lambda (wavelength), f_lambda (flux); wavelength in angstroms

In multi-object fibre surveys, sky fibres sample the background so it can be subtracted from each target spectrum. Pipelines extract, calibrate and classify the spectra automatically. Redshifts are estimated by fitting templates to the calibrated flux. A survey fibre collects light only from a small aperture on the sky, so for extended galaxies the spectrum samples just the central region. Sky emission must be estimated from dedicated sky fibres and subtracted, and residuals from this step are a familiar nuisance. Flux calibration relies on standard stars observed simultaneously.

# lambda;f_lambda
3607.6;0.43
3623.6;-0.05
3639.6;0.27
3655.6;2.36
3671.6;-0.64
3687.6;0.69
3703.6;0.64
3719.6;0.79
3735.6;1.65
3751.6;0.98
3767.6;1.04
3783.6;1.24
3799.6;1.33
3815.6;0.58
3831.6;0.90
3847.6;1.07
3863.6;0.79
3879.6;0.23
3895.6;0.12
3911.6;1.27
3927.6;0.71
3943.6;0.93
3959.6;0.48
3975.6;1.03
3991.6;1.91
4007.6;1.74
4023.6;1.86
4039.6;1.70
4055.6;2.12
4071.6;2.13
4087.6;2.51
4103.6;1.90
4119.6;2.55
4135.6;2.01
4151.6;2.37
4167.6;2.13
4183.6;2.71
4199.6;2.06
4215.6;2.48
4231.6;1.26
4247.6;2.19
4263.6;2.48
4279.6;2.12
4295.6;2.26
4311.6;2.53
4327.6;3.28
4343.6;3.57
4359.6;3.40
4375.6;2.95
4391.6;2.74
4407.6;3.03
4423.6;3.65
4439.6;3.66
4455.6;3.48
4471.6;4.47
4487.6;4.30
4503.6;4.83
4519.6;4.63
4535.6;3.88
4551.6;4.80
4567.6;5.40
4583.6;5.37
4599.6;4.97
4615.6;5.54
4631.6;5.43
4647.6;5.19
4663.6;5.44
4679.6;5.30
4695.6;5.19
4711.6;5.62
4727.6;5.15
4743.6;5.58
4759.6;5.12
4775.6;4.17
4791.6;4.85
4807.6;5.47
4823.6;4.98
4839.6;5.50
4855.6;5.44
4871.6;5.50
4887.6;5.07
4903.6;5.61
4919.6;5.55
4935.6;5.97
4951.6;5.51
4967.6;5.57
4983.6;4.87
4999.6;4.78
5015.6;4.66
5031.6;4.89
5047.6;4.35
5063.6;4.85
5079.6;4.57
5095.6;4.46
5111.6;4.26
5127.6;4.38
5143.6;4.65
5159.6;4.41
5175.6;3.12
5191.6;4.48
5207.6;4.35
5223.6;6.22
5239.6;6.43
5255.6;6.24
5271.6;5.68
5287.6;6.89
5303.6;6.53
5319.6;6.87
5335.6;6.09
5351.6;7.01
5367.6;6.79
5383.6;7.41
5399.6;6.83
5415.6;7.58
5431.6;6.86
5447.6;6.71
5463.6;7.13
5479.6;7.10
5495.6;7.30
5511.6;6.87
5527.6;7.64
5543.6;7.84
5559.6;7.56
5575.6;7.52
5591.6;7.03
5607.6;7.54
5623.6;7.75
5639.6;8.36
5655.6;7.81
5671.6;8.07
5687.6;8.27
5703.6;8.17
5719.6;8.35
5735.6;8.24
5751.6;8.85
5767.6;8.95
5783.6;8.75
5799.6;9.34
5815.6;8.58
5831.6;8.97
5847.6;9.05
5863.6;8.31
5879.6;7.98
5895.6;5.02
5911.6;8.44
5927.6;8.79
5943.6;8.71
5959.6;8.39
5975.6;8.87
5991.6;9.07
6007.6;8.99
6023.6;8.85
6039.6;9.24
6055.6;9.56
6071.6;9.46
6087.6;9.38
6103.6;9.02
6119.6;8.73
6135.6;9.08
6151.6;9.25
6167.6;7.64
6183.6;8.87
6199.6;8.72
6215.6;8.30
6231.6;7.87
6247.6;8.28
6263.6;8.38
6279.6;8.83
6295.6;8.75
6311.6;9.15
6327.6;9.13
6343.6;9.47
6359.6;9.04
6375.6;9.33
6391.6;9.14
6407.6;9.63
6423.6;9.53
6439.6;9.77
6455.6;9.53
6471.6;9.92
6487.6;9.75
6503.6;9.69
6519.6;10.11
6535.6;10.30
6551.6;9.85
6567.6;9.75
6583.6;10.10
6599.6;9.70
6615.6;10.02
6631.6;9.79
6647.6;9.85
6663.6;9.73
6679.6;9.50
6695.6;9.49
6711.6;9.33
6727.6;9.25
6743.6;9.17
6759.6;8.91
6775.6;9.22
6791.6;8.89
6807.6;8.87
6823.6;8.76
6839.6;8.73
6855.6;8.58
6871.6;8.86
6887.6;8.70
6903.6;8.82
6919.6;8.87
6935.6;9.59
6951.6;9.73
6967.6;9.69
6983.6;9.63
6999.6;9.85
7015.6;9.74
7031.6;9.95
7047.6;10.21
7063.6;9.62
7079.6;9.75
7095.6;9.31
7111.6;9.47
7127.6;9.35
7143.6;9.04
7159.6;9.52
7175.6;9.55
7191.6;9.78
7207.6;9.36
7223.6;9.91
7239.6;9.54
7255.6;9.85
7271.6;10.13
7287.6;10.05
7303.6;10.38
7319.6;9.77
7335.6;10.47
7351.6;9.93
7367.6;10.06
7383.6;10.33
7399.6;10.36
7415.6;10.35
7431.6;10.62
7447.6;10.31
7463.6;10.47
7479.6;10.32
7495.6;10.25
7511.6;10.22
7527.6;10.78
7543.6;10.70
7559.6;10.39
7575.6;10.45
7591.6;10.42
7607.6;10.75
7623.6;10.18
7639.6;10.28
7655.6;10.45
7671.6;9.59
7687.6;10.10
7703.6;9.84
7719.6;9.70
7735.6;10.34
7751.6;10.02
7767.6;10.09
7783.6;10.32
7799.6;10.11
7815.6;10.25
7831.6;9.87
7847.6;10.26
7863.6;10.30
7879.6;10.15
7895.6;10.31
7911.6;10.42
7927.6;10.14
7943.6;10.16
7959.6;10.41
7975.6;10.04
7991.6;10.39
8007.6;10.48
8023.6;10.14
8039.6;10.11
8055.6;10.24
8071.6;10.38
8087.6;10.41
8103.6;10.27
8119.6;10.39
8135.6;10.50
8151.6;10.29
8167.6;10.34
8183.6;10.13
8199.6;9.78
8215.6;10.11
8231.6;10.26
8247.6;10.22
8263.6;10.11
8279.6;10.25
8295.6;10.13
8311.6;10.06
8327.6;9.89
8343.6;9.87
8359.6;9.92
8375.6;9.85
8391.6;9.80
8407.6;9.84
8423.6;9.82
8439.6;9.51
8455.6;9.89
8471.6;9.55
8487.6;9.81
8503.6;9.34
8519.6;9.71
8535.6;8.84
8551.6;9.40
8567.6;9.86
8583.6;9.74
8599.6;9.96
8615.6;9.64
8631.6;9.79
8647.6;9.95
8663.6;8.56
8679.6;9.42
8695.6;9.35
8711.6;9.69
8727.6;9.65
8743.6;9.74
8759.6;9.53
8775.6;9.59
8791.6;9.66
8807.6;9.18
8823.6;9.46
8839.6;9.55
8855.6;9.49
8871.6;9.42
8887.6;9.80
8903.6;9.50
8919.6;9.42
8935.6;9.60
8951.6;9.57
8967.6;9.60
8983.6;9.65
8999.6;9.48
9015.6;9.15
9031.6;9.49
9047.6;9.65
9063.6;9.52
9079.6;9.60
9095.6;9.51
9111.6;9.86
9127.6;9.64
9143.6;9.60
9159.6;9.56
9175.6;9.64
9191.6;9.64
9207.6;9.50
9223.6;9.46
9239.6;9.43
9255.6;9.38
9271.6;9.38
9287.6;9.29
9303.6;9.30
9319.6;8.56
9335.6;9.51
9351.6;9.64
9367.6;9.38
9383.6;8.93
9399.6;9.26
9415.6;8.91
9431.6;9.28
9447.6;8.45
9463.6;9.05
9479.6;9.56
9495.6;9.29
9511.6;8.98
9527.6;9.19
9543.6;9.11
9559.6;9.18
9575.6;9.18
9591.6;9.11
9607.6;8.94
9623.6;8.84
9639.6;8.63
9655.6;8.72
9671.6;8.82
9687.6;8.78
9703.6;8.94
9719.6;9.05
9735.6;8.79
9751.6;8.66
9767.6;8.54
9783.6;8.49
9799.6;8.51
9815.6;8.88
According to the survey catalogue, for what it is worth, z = 0.000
